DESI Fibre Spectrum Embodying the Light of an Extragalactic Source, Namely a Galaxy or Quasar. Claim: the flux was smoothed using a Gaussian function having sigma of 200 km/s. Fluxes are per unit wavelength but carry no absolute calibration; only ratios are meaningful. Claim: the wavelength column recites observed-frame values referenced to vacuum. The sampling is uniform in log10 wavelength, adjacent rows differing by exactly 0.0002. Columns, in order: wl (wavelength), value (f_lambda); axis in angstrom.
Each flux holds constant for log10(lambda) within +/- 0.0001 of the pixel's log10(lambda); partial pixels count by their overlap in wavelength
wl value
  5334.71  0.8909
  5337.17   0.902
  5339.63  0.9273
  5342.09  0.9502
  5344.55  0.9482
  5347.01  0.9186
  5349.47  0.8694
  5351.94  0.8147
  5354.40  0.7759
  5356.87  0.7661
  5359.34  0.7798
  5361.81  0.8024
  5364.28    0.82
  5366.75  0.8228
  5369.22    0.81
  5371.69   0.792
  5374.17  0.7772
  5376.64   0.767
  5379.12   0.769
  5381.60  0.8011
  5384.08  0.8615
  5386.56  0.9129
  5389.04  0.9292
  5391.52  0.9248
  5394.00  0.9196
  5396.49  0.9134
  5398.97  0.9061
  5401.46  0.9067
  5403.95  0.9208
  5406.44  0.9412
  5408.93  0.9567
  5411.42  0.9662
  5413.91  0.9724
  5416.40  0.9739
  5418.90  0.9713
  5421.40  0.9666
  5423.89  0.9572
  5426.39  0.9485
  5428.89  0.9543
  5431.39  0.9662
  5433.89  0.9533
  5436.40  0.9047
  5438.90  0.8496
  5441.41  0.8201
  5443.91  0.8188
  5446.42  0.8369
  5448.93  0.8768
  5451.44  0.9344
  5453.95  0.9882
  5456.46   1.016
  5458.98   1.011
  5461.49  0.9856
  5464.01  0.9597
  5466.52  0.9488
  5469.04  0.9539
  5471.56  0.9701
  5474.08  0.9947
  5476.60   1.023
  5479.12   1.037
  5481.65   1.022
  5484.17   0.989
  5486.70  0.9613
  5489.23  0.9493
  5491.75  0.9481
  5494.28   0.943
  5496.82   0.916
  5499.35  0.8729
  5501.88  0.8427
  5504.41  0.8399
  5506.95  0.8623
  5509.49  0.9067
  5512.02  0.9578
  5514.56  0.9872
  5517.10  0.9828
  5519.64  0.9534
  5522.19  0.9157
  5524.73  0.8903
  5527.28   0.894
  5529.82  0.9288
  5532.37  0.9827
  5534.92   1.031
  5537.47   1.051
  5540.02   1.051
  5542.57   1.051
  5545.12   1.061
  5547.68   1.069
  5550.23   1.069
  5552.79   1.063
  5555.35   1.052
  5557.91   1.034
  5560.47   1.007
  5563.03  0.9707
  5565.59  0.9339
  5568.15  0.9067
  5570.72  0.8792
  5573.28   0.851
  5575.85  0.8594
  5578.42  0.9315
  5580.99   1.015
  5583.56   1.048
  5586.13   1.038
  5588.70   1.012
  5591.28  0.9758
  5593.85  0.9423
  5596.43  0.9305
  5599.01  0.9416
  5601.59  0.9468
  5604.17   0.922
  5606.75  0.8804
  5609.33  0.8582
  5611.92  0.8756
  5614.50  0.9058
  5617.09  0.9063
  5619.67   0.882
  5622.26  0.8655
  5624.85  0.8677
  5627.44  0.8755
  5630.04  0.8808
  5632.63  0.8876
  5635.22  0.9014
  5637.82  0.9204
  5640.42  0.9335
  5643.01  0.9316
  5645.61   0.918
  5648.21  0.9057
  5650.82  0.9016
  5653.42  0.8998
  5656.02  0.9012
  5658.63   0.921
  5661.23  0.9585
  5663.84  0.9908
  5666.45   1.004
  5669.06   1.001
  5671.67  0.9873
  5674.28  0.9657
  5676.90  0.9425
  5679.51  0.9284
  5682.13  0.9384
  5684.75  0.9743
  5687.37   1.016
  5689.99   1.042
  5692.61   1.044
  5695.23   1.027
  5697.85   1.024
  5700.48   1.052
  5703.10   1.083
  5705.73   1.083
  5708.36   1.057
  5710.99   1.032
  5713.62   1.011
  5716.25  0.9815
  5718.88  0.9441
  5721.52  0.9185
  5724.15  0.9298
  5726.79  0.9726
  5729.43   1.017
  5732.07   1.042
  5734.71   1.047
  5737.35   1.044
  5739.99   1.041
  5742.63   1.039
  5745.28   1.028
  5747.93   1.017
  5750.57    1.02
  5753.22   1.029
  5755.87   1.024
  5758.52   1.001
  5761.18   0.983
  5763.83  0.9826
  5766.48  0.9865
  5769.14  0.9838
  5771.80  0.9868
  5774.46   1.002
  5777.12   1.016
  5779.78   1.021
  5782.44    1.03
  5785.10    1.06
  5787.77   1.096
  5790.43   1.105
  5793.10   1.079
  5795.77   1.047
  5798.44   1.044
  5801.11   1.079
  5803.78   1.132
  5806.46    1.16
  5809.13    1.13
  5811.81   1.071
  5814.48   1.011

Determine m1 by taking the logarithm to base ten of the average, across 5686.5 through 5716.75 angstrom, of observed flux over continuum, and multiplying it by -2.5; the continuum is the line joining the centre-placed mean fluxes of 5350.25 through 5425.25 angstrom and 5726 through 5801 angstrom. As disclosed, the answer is -0.040 mag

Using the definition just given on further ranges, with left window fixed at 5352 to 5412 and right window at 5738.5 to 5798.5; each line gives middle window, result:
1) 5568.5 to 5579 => 0.07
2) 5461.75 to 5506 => -0.06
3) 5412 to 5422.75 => -0.12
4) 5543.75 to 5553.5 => -0.15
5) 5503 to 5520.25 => -0.02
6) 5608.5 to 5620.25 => 0.08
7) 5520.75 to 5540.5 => -0.05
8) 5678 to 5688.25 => 0.03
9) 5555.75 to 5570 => -0.04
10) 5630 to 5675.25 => 0.05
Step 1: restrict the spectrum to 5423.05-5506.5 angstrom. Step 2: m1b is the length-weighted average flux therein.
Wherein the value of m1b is 0.938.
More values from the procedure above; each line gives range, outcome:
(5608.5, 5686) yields 0.921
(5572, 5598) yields 0.96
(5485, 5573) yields 0.963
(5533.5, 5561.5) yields 1.05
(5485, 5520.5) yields 0.924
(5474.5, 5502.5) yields 0.959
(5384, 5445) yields 0.926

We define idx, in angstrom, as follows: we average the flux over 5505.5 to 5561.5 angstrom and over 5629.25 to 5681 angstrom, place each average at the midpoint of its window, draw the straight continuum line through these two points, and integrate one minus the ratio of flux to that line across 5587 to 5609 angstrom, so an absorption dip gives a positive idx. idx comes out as 0.4 angstrom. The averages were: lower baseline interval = 0.99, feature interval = 0.942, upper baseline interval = 0.935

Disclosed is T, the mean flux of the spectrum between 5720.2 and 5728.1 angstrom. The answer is 0.94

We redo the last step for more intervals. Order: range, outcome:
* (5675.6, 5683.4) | 0.937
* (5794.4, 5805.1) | 1.08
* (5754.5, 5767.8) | 0.996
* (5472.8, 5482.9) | 1.02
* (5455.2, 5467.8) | 0.984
